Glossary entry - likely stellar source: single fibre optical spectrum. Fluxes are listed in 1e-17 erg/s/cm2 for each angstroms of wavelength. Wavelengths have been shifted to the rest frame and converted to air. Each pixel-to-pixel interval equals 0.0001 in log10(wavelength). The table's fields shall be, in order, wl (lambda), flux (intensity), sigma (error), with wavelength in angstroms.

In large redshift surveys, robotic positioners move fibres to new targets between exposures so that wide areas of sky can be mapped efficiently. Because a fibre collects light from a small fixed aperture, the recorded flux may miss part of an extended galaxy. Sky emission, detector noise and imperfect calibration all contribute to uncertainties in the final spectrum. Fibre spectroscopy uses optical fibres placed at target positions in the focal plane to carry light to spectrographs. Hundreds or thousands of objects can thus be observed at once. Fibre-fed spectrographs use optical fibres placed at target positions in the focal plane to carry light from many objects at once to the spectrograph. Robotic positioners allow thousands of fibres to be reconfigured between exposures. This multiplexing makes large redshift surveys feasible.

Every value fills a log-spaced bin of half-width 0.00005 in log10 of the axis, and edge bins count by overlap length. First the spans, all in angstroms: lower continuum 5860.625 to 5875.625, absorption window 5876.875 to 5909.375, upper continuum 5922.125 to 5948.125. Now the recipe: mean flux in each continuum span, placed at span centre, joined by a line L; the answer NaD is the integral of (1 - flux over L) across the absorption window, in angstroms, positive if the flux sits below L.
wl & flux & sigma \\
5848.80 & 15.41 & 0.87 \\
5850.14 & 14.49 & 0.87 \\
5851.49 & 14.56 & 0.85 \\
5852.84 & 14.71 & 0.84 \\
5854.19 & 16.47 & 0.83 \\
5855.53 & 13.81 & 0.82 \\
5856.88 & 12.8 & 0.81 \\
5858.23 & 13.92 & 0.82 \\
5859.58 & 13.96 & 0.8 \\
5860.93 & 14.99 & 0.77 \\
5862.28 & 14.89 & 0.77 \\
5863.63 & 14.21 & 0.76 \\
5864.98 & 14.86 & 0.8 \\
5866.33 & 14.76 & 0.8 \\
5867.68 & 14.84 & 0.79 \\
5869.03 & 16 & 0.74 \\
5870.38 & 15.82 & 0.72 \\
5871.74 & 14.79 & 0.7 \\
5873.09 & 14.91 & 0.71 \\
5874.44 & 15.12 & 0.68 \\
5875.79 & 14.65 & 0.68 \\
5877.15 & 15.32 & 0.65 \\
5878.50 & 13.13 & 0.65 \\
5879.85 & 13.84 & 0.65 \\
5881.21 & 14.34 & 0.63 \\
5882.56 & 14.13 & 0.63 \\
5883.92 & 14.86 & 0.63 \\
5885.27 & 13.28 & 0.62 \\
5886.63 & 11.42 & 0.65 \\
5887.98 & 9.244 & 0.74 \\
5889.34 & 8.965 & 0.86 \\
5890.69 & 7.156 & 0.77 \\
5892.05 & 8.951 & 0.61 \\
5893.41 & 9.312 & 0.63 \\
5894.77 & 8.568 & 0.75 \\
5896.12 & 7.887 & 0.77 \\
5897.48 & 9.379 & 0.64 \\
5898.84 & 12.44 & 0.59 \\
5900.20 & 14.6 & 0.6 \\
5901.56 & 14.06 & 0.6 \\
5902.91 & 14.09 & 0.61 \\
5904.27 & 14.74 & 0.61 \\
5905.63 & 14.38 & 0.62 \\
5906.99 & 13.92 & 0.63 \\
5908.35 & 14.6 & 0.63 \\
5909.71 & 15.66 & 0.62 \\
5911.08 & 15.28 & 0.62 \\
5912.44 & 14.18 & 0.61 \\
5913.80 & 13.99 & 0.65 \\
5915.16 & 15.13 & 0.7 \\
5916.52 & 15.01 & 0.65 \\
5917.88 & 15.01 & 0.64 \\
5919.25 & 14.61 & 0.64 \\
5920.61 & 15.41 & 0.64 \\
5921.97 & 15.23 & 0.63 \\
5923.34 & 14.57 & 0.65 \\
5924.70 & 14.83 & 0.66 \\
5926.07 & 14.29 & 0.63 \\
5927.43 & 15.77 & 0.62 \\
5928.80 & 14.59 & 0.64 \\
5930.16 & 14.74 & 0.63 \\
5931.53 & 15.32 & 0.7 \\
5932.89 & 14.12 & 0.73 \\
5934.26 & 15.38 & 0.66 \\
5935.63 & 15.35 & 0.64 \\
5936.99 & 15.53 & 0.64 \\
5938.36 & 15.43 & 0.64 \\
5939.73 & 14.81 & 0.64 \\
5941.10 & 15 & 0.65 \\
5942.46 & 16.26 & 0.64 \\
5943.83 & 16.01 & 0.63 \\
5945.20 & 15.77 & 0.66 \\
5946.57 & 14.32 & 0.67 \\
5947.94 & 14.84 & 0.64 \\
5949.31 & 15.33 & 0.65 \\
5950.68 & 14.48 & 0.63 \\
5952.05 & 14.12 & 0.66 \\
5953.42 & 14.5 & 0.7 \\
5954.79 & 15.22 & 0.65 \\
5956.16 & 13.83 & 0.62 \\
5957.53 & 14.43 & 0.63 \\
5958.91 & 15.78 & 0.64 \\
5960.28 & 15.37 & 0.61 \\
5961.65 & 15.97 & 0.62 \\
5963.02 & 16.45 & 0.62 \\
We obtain 6.2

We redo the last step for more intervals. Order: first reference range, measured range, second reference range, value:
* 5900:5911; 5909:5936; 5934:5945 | 0.17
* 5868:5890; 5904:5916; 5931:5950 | -0.12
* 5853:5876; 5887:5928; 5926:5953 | 5.29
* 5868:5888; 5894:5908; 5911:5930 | 2.05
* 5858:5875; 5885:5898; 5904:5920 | 4.83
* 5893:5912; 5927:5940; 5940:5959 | -0.78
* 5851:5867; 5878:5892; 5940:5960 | 2.63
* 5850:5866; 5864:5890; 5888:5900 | -4.75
